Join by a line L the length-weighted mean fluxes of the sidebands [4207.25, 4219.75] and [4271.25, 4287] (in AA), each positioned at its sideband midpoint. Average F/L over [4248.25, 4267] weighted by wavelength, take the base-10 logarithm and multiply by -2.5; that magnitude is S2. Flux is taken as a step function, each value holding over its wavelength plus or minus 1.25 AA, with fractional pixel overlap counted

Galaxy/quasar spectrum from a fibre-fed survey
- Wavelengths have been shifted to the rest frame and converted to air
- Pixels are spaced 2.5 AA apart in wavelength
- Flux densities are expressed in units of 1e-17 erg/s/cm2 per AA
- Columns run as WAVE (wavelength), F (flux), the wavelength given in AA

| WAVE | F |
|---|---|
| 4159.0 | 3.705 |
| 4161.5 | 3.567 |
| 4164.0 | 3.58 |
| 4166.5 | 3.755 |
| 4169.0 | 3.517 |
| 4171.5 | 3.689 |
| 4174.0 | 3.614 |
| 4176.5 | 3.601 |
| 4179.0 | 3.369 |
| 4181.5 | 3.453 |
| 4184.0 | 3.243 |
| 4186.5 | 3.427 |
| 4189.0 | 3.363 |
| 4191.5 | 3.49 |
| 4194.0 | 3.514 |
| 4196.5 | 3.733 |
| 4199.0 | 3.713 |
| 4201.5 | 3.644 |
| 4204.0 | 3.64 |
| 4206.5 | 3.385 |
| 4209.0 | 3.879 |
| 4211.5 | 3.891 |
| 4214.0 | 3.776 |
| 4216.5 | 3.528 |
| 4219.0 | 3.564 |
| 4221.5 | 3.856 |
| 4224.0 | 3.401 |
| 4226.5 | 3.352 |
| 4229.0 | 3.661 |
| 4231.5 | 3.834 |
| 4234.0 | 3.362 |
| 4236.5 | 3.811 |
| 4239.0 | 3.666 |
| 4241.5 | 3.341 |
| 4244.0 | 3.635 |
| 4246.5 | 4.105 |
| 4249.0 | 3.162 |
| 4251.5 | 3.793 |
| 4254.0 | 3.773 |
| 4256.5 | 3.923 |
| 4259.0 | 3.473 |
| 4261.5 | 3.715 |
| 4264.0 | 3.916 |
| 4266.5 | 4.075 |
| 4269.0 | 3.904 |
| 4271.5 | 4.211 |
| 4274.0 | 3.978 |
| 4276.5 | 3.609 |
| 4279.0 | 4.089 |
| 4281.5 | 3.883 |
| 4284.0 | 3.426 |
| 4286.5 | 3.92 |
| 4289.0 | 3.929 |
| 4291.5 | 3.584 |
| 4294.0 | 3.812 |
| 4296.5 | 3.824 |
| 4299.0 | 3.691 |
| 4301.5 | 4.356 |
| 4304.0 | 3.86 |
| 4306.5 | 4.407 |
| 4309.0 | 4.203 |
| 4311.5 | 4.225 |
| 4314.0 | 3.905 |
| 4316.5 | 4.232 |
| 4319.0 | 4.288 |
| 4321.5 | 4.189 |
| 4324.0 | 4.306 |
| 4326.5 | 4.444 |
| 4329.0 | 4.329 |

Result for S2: 0.02 mag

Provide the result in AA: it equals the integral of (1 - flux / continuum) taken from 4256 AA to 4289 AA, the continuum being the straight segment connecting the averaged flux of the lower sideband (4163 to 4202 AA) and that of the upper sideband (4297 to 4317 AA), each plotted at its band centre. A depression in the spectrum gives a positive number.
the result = 0.7 AA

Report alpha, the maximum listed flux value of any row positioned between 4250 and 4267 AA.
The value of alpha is 4.075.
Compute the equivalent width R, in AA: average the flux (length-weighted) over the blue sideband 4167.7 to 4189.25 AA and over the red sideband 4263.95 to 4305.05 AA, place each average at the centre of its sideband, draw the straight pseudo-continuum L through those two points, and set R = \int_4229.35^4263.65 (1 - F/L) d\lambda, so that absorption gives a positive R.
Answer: 0.67 AA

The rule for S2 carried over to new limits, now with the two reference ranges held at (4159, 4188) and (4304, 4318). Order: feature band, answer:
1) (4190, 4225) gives 0.01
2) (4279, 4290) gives 0.06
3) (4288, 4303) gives 0.06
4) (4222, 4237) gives 0.06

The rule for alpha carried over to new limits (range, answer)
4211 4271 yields 4.105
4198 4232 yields 3.891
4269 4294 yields 4.211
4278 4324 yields 4.407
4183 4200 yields 3.733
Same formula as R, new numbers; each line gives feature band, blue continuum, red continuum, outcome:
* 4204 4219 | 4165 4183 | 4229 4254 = -0.3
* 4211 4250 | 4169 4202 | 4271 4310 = 0.8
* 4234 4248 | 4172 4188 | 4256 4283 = 0.3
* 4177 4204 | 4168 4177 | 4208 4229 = 0.9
